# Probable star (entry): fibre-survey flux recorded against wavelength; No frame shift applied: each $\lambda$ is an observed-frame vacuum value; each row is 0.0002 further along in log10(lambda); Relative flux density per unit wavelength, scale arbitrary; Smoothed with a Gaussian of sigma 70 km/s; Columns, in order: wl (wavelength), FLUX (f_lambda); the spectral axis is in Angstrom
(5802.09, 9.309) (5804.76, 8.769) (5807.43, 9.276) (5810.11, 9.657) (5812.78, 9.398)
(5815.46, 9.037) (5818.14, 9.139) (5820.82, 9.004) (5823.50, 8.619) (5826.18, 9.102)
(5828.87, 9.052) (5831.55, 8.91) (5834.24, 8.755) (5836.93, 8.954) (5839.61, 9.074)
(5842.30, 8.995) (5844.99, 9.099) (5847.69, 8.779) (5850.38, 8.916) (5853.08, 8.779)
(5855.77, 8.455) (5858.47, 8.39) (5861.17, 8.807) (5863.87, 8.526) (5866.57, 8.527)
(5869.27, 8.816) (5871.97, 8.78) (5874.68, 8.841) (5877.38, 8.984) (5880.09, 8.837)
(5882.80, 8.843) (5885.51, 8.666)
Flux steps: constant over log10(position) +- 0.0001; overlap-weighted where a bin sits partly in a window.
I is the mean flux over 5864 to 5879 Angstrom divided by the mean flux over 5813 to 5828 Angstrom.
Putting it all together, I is 1.0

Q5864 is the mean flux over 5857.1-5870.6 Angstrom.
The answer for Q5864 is 8.61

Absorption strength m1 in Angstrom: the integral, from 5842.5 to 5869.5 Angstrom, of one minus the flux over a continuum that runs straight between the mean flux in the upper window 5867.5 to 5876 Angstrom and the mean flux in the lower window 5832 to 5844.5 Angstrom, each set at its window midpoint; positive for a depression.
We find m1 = 0.5 Angstrom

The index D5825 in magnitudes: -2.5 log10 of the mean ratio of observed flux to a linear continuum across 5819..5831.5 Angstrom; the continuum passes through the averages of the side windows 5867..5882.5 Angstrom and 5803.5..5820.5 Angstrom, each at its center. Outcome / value 0.02 mag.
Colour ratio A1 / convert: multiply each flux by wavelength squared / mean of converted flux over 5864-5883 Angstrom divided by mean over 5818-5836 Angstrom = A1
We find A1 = 1.00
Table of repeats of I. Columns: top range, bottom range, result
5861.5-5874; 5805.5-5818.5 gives 0.93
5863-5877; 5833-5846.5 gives 0.97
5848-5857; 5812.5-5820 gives 0.95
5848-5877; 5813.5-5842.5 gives 0.97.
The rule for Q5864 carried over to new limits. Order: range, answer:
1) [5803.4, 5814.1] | 9.28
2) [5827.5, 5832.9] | 8.97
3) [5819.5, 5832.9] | 8.94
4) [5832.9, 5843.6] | 8.95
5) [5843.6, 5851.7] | 8.93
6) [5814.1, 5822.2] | 9.06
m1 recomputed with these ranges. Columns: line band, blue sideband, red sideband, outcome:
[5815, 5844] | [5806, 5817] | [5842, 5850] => 0.5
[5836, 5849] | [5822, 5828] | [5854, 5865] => -0.4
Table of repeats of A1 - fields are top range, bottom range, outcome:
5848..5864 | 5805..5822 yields 0.95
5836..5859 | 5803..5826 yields 0.98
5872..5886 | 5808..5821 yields 0.97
